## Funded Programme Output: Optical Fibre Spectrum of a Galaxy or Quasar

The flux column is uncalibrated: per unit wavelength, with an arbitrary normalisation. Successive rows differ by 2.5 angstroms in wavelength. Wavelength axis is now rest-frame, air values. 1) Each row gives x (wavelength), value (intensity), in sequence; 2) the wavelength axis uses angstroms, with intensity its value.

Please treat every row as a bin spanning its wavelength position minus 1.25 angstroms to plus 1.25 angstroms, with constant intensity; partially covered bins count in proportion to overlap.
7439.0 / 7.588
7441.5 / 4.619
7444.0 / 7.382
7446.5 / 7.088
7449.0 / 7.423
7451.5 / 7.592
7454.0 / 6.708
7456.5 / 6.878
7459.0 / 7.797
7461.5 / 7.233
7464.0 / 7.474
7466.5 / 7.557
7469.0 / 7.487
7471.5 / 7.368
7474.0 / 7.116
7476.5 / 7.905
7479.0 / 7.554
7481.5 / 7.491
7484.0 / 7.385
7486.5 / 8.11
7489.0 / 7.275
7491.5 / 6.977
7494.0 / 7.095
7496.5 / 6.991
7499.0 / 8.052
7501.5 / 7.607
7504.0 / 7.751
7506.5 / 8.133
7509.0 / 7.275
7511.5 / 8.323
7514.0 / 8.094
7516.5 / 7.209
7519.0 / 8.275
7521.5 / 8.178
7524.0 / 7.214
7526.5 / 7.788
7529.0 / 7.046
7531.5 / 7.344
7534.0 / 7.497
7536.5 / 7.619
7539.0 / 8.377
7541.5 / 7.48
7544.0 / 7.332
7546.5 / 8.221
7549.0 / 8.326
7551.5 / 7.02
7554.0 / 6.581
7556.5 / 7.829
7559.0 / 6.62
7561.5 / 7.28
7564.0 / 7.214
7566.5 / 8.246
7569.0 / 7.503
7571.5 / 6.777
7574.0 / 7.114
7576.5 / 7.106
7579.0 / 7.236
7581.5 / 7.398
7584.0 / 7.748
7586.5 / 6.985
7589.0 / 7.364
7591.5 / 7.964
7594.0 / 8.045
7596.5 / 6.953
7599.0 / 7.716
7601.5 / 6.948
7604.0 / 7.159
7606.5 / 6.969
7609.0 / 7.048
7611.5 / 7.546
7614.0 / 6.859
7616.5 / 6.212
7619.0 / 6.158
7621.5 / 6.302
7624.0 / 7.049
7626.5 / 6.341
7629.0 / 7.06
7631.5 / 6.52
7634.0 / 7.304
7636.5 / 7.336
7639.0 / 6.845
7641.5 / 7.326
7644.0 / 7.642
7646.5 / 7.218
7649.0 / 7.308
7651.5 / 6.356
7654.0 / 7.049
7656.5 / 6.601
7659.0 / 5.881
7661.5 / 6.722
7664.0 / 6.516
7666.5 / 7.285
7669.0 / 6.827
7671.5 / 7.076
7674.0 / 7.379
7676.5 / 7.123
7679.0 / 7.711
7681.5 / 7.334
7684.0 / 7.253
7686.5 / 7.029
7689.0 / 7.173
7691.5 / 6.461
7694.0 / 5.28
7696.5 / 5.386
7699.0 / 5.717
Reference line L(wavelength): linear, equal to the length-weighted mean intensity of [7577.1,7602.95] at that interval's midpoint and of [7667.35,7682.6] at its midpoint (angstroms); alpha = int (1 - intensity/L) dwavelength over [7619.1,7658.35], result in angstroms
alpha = 2.2 angstroms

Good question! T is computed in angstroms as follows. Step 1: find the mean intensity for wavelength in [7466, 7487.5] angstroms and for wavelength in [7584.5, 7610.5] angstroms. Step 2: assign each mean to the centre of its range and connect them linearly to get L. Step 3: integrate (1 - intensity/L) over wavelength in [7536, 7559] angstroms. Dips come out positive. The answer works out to -0.5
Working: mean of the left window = 7.55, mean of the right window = 7.33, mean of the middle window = 7.59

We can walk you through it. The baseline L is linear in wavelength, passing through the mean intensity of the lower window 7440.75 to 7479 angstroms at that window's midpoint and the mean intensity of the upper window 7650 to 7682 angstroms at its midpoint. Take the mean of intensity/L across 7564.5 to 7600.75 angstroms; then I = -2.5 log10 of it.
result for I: -0.06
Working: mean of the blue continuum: 7.22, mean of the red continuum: 6.91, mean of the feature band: 7.43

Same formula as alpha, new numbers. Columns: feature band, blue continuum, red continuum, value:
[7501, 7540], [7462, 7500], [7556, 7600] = -1.63 angstroms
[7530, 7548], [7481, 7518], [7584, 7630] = -0.73 angstroms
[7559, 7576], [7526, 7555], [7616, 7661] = 0.14 angstroms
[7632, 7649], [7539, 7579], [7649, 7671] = -1.01 angstroms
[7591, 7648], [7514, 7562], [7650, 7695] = 0.58 angstroms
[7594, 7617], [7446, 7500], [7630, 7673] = -0.25 angstroms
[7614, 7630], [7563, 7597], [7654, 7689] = 1.51 angstroms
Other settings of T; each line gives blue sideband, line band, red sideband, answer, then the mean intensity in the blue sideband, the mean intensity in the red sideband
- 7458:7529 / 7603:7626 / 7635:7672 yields 0.97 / 7.59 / 6.93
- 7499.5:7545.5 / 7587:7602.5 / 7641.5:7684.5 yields -0.27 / 7.71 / 7.02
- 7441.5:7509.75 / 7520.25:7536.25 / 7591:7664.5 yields -0.62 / 7.38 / 6.96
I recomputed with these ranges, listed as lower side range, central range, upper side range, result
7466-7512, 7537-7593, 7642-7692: -0.02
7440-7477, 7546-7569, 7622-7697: -0.06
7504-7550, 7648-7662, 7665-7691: 0.10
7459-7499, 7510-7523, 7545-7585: -0.08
